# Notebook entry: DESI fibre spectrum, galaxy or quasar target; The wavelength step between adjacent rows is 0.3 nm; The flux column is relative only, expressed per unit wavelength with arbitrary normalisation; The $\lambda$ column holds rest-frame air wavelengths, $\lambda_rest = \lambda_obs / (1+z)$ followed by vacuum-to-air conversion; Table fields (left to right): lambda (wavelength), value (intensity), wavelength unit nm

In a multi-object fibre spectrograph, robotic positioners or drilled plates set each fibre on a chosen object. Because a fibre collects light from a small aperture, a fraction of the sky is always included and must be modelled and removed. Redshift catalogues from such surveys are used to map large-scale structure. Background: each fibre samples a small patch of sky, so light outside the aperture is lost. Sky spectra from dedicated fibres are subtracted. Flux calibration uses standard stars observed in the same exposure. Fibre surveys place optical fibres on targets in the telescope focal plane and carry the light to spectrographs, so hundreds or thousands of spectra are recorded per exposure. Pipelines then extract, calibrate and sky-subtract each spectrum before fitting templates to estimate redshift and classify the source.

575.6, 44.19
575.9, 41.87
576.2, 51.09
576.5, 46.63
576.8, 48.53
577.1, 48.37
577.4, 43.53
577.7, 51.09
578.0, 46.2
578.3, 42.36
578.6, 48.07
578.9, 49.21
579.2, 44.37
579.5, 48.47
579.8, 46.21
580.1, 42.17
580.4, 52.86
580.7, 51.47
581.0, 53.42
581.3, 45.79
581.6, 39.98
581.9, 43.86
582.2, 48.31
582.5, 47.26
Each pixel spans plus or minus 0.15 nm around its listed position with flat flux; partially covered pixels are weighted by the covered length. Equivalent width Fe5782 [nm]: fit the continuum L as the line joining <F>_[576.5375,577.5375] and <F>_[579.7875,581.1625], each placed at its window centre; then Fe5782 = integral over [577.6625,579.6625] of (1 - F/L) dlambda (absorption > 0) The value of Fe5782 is 0.05 nm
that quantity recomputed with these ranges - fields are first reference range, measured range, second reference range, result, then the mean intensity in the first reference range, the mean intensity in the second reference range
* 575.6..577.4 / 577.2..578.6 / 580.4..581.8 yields 0.03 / 46.7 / 48.1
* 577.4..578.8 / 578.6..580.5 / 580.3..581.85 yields 0.01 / 46.6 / 48.3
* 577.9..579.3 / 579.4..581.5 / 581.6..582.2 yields -0.16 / 46.1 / 44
